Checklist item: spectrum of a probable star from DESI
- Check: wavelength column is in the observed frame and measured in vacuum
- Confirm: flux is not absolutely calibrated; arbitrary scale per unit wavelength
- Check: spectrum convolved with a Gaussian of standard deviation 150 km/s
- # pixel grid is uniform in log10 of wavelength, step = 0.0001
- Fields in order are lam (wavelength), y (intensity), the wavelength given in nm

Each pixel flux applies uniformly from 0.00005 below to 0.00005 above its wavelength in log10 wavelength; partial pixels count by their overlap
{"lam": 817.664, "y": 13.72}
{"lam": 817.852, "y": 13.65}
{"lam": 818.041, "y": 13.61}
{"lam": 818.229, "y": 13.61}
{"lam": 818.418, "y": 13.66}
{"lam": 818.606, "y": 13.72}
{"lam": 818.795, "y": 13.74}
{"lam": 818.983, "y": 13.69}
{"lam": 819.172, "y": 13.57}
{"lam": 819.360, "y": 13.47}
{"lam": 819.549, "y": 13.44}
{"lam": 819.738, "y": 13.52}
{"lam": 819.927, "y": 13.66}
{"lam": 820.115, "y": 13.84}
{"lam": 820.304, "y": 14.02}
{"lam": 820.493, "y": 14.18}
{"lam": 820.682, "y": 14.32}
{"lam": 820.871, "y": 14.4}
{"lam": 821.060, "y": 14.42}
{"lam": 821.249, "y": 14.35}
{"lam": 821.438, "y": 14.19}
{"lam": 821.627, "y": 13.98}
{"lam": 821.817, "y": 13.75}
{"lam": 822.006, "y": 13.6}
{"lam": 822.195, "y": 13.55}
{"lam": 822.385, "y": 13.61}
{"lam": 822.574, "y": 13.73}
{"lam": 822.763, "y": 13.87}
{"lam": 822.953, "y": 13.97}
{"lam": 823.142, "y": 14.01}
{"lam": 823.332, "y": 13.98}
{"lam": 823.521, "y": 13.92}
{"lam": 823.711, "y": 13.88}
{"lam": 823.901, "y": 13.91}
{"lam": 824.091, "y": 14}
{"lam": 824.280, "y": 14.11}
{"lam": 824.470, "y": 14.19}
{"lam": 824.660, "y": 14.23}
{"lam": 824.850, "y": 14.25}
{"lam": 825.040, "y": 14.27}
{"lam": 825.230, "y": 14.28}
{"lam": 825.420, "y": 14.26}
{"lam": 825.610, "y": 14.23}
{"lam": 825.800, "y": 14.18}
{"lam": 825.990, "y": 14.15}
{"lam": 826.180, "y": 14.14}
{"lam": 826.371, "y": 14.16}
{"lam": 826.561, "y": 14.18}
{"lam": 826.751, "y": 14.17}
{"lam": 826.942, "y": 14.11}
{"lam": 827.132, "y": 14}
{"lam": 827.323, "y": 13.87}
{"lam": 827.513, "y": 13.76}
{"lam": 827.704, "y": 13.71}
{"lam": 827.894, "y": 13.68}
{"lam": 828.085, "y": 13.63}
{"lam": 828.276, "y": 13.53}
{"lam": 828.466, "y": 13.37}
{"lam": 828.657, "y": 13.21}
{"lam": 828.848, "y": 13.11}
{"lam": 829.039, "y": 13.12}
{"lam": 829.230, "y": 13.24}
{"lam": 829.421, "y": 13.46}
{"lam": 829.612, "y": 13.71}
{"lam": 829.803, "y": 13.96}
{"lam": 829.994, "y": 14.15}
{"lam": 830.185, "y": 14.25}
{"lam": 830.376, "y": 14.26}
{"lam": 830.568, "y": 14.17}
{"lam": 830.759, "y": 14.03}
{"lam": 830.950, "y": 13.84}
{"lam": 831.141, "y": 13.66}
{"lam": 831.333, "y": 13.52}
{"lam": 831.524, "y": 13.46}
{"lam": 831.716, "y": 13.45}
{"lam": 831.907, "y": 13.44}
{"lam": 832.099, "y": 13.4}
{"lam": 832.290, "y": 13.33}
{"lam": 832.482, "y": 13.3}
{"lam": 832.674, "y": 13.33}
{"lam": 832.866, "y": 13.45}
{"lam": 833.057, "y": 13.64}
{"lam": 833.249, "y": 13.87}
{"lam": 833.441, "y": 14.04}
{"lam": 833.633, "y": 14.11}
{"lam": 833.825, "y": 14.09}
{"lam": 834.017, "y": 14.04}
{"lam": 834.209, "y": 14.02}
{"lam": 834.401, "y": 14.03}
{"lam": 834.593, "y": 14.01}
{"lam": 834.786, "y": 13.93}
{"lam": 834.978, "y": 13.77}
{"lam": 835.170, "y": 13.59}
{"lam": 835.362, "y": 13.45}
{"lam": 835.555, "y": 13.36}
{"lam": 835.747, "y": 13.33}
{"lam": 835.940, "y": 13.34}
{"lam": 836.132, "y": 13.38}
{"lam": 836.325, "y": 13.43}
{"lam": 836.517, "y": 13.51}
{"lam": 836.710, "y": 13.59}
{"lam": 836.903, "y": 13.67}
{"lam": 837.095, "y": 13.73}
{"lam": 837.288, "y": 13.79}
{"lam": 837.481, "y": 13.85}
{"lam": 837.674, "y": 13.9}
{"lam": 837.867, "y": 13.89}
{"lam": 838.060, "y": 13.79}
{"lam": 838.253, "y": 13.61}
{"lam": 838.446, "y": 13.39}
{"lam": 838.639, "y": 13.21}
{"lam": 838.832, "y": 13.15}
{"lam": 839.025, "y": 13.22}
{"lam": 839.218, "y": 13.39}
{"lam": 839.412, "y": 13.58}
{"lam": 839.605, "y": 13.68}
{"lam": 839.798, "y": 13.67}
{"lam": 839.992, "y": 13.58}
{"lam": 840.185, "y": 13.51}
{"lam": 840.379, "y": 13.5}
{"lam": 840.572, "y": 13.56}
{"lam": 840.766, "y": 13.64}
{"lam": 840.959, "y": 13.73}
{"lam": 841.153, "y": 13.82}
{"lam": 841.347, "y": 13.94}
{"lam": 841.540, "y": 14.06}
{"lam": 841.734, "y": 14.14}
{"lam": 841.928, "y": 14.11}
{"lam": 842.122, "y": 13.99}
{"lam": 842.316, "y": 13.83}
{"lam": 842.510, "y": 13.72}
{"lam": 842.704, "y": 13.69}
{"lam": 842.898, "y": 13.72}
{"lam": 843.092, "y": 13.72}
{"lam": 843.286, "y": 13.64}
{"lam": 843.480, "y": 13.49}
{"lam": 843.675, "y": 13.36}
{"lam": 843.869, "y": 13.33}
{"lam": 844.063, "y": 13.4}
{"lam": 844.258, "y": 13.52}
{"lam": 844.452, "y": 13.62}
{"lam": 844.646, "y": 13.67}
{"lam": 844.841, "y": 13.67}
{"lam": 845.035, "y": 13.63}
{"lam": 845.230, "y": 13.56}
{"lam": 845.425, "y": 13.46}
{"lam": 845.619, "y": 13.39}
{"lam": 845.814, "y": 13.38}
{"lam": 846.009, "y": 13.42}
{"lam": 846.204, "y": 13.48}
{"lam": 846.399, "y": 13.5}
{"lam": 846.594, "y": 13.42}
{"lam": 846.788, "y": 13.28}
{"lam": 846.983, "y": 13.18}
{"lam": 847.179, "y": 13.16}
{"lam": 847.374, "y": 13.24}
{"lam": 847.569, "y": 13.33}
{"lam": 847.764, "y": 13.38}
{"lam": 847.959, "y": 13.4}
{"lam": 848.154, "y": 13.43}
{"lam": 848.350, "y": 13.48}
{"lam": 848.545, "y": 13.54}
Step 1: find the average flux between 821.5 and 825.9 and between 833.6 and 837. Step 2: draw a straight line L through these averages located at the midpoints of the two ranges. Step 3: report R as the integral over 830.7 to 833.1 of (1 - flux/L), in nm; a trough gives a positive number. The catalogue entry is 0.05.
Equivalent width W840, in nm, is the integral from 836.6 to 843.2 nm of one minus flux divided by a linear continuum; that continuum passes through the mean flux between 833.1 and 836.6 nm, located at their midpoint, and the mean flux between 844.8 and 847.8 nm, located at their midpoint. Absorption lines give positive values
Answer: -0.05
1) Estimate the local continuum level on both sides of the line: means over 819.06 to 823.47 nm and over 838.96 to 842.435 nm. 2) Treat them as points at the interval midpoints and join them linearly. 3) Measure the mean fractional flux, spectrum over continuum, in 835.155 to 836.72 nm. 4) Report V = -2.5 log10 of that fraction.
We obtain 0.03 mag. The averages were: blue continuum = 13.9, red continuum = 13.7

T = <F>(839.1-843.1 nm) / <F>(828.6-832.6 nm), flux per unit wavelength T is 1.01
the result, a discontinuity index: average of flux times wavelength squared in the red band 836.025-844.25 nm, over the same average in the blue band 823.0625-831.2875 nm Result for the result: 1.01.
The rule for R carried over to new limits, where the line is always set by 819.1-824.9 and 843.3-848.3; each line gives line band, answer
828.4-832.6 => 0.04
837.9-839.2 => 0.02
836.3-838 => -0.01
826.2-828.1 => -0.02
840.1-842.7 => -0.05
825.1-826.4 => -0.03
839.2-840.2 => 0.00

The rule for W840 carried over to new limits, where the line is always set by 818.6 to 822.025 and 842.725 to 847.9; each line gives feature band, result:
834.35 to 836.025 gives 0.000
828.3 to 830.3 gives 0.026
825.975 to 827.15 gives -0.030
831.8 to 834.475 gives -0.008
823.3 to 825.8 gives -0.054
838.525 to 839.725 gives 0.017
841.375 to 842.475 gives -0.039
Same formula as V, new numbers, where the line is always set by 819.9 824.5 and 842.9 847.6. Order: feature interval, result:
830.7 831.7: 0.01 mag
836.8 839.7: 0.00 mag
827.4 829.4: 0.03 mag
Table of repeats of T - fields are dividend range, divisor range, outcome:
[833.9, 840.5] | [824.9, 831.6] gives 0.98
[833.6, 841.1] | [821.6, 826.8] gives 0.97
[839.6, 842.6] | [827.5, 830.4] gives 1.01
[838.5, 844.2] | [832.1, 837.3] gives 1.00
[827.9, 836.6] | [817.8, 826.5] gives 0.98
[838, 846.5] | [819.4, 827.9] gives 0.97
